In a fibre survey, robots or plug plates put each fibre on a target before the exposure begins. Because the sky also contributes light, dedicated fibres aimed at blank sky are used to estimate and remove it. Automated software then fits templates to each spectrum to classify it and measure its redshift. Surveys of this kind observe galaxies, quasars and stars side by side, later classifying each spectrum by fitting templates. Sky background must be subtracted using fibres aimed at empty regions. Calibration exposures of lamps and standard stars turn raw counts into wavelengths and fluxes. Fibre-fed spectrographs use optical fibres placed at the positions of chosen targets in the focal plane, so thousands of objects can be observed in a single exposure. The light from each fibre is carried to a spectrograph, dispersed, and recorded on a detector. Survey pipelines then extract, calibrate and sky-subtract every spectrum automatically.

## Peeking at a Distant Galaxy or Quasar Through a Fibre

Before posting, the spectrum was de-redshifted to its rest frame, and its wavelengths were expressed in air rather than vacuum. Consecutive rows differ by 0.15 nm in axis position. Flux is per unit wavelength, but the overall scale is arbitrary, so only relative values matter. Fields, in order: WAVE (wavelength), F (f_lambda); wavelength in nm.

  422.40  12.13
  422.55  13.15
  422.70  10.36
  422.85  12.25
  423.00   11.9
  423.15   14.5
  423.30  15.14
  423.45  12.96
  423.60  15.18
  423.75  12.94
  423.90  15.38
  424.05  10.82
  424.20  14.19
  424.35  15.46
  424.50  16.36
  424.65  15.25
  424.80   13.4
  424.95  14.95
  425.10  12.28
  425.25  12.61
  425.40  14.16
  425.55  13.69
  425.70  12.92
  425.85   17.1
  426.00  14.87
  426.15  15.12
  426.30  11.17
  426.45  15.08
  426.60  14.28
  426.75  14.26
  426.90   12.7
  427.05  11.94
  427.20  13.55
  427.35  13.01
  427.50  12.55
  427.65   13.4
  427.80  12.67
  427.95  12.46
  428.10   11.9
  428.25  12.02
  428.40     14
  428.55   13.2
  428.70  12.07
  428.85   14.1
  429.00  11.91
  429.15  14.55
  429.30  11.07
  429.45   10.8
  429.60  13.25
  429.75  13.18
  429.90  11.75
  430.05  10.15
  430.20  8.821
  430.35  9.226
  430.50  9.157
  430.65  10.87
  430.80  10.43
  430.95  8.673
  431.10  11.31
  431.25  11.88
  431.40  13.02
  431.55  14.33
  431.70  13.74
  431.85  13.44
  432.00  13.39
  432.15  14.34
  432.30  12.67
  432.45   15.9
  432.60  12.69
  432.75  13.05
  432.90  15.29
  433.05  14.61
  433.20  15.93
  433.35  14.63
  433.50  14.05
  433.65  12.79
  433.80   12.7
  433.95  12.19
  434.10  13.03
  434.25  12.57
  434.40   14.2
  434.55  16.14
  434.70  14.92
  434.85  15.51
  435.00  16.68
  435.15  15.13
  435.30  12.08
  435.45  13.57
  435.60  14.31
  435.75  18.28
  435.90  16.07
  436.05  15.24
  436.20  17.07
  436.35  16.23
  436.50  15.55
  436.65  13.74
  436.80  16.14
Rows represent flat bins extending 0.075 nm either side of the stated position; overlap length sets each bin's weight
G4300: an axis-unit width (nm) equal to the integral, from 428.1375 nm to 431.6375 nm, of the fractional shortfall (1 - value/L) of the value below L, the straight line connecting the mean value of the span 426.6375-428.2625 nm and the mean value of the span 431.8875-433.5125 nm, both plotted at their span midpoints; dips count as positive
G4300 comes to 0.45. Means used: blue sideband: 12.8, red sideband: 14.2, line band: 11.7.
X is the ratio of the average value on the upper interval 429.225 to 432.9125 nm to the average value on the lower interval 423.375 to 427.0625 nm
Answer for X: 0.86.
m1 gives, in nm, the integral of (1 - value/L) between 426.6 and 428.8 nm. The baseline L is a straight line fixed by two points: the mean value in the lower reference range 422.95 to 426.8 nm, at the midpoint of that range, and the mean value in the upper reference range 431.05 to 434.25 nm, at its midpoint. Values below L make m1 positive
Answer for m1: 0.16 nm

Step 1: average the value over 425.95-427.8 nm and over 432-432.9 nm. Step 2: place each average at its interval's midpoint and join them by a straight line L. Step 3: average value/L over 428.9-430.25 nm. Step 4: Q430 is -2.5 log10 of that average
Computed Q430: 0.15 mag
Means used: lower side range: 13.4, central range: 11.8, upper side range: 13.8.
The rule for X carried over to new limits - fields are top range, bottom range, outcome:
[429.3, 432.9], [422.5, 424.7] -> 0.88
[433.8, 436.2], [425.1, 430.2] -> 1.13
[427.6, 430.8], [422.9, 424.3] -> 0.87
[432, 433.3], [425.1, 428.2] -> 1.06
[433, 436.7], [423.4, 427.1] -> 1.05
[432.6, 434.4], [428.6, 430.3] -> 1.15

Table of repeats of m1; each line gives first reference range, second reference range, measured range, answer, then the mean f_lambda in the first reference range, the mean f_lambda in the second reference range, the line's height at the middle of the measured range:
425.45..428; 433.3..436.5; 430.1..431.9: 0.38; 13.6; 14.7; 14.1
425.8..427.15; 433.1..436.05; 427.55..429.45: 0.19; 14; 14.5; 14.1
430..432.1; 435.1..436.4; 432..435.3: -0.16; 11.4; 15.3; 13.6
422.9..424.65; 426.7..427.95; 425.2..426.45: -0.06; 14.1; 13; 13.4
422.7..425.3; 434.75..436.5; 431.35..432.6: 0.09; 13.8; 15.5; 14.9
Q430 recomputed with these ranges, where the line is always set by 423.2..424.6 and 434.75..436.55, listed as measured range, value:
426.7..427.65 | 0.127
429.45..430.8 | 0.352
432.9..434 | 0.094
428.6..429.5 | 0.185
